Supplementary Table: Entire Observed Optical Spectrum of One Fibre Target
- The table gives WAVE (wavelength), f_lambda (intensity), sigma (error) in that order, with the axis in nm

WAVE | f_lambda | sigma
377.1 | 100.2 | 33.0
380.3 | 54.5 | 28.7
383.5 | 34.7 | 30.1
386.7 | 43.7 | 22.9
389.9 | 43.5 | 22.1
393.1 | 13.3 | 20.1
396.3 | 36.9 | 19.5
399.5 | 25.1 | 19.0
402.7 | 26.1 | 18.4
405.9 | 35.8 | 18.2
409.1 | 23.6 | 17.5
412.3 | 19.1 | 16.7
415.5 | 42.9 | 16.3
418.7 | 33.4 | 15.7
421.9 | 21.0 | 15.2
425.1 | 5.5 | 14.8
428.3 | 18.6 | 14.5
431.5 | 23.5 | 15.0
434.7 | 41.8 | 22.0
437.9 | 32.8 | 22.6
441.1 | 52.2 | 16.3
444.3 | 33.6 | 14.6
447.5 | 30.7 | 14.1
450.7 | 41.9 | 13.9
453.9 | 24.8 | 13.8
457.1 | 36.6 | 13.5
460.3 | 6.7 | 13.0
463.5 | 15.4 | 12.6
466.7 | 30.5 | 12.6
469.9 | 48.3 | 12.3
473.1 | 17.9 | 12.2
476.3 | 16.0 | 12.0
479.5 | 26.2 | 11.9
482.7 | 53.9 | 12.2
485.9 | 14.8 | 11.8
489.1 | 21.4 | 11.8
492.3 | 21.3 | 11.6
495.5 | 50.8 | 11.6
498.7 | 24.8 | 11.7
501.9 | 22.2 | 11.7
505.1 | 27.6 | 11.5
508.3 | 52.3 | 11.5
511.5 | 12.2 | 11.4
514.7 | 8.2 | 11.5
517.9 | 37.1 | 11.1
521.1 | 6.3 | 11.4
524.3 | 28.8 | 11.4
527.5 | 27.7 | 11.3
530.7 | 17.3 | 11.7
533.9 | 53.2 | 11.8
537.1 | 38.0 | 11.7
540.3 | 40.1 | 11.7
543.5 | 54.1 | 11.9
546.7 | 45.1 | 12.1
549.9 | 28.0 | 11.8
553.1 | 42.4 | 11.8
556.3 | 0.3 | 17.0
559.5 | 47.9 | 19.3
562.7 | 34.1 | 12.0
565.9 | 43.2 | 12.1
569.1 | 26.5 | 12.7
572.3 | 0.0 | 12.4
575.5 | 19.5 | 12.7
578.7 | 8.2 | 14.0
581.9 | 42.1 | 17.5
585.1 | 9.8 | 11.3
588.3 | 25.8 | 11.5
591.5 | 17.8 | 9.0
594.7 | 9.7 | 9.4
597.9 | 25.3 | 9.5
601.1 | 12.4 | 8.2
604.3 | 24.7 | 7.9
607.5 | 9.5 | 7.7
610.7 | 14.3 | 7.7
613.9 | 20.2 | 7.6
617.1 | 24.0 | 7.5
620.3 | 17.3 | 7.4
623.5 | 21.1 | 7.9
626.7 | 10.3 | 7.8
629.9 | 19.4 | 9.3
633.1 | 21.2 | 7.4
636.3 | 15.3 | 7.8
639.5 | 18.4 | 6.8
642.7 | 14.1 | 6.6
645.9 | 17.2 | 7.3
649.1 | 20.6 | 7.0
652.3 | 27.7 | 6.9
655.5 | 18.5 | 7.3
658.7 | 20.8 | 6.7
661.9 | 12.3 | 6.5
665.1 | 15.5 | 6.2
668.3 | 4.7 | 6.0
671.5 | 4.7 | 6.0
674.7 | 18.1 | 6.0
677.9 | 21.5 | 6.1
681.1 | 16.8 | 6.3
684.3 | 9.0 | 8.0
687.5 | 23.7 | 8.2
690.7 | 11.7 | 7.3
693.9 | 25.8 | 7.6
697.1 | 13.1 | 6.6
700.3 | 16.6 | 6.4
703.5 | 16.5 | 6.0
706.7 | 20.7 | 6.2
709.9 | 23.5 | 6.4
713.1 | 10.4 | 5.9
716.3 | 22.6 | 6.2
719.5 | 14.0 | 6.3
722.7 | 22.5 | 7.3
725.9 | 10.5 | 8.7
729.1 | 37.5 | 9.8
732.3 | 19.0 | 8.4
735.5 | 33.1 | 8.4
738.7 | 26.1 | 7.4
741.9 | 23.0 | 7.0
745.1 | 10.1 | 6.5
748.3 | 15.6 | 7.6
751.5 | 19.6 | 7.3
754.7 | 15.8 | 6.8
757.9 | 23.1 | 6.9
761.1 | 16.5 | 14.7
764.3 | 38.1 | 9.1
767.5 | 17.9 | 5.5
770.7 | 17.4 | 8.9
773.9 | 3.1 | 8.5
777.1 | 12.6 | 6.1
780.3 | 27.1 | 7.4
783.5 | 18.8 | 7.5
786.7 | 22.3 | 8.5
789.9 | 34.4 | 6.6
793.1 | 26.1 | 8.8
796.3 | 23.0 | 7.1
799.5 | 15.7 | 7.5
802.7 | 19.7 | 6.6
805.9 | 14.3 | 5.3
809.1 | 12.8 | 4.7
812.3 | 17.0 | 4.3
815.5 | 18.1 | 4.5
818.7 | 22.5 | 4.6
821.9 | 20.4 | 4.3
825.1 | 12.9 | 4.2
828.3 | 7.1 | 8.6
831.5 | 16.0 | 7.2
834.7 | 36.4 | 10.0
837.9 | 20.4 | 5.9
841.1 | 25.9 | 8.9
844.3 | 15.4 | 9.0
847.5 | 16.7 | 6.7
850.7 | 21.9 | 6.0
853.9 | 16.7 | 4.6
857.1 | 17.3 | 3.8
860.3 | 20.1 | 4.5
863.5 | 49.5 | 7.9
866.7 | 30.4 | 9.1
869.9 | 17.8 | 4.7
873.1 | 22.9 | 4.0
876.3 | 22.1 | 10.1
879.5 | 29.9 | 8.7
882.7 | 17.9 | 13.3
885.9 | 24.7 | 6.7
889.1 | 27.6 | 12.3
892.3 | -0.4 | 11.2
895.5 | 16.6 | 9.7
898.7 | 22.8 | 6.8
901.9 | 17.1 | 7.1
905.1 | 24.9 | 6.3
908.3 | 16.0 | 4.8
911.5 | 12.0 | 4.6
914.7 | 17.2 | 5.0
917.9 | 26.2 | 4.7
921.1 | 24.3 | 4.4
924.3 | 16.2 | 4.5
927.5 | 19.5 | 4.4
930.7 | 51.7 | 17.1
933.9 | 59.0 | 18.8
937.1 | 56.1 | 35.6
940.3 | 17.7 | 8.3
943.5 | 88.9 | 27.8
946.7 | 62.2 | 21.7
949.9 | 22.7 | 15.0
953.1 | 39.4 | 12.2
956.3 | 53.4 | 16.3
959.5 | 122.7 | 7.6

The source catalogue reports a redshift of 1.571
